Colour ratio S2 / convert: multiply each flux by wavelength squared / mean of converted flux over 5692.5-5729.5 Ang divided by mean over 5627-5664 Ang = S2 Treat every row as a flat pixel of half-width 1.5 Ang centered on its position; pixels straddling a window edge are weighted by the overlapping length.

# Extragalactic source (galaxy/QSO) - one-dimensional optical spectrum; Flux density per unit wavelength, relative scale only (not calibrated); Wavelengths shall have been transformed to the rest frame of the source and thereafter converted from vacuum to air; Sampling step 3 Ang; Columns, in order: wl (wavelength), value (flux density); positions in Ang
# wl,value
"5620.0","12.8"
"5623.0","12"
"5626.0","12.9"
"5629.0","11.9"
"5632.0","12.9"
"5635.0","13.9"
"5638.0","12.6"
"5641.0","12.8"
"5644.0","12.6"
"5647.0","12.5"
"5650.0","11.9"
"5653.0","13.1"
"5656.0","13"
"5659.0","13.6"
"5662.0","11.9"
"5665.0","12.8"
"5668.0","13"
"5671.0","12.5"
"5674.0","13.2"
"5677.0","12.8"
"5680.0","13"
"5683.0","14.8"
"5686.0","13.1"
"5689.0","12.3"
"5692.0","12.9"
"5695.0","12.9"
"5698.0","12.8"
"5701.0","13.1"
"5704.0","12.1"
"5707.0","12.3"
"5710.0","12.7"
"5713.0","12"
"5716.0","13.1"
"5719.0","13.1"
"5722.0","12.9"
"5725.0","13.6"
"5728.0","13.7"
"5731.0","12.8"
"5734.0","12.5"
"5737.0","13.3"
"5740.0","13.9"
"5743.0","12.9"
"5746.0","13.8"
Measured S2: 1.0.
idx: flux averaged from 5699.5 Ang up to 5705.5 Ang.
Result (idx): 12.6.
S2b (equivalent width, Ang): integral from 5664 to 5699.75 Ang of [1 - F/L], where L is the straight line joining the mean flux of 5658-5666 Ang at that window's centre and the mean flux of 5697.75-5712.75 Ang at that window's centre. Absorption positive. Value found -1.1 Ang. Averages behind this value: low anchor 12.7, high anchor 12.5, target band 13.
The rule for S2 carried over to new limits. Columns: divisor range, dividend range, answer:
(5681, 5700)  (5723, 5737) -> 1.02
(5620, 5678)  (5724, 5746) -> 1.07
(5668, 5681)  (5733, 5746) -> 1.05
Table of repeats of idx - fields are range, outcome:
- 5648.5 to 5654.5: 12.5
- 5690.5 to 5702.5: 12.9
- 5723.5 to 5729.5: 13.6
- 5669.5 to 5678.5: 12.8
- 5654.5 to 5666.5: 12.8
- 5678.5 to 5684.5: 13.9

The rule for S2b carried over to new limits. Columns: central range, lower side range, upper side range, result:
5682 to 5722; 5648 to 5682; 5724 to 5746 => 0.7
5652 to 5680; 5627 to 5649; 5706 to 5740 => -0.2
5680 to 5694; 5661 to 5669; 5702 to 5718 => -0.8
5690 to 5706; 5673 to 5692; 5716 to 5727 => 0.6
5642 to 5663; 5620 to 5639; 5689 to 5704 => 0.1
